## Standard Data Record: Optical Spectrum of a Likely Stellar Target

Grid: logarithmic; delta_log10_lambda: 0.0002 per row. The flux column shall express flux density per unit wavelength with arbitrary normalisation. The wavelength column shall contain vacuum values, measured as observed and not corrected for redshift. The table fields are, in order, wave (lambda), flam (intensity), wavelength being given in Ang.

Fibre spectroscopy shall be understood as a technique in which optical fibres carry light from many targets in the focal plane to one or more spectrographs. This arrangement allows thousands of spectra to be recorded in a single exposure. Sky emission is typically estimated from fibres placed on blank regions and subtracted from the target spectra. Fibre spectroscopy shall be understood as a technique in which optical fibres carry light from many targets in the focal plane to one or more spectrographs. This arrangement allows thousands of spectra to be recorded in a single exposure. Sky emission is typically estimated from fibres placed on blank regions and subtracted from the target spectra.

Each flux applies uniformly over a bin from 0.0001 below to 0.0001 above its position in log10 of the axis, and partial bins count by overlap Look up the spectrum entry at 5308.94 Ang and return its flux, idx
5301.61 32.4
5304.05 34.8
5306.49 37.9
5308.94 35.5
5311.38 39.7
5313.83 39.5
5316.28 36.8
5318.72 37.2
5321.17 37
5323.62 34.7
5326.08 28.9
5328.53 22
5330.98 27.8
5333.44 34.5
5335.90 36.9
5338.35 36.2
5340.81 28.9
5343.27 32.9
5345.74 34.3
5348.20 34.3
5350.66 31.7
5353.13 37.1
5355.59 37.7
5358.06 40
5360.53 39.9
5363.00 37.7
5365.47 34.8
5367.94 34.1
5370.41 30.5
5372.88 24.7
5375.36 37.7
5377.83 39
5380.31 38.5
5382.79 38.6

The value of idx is 35.5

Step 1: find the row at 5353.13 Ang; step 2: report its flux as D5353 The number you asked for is 37.1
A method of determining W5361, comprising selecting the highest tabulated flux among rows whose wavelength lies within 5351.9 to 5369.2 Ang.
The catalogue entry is 40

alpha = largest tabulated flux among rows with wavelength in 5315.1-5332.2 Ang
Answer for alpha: 37.2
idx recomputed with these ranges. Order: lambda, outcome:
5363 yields 37.7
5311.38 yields 39.7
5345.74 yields 34.3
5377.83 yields 39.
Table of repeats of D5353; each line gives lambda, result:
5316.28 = 36.8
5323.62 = 34.7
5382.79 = 38.6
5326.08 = 28.9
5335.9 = 36.9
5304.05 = 34.8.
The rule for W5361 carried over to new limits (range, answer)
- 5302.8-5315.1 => 39.7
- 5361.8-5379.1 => 39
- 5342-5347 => 34.3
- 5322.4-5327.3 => 34.7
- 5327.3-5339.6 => 36.9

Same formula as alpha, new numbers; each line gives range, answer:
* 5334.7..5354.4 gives 37.1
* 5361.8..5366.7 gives 37.7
